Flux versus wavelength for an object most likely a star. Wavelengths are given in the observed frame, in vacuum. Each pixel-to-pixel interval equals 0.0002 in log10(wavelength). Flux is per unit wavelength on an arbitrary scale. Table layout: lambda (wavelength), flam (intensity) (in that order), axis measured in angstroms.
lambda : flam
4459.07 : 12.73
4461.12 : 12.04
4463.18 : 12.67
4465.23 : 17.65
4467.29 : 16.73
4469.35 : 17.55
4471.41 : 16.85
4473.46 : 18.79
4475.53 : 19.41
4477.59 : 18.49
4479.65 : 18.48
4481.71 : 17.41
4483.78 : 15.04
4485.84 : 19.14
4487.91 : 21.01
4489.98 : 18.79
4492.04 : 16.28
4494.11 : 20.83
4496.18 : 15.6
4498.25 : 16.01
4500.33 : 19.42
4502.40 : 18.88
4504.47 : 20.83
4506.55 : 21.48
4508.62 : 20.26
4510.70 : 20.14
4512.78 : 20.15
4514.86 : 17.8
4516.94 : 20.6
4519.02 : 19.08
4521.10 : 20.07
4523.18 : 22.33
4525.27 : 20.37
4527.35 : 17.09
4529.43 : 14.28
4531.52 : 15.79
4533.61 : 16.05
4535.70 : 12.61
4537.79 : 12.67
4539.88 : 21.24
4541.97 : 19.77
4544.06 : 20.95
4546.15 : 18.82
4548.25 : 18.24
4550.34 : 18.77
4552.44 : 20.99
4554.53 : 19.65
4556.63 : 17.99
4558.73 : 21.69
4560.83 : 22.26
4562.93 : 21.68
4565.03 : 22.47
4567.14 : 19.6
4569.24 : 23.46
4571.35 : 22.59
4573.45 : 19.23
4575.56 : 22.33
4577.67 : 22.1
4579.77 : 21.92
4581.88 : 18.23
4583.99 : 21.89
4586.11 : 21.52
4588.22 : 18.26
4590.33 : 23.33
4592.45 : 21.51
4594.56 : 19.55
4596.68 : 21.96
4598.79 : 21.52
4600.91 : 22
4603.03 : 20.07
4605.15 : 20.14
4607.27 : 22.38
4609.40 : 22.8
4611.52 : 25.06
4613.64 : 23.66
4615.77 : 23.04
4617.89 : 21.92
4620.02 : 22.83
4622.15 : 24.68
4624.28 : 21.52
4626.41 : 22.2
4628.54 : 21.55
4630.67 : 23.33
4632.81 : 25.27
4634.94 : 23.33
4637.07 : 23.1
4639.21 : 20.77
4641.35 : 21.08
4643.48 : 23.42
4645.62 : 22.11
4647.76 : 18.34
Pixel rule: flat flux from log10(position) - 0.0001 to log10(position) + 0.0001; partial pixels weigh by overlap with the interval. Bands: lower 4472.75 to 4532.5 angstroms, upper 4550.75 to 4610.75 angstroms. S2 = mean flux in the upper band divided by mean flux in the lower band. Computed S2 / 1.13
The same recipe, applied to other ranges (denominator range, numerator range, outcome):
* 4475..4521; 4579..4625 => 1.15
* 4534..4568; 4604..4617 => 1.18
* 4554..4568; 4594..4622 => 1.07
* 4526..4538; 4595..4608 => 1.41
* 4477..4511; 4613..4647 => 1.21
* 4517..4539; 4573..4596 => 1.22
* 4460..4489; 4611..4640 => 1.34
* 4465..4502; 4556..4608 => 1.18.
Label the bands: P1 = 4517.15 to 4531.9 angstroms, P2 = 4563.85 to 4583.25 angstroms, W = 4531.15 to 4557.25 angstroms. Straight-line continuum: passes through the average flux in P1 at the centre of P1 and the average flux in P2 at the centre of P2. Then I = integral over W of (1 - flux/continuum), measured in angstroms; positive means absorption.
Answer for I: 2.3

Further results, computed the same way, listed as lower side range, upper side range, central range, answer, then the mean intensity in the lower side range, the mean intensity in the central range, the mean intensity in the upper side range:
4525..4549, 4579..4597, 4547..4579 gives -3.01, 17.2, 20.9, 20.8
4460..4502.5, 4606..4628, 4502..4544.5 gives 1.00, 17.4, 18.6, 22.9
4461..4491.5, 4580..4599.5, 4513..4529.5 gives -0.40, 17.5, 19.3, 20.9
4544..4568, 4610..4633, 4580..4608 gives 1.19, 20.2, 21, 23.1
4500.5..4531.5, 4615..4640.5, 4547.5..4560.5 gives 0.52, 19.4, 19.7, 22.8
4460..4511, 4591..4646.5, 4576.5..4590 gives 0.23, 18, 20.8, 22.3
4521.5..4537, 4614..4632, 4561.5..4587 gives -2.22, 17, 21.4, 22.7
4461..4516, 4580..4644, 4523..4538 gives 2.47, 18.2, 16.3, 22.1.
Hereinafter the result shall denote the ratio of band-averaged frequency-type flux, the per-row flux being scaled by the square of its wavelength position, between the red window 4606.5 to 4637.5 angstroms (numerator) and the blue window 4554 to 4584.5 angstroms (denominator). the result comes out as 1.1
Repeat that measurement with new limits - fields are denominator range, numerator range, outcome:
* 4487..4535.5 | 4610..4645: 1.29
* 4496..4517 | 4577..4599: 1.13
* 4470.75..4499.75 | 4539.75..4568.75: 1.16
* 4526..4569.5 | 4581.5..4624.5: 1.19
